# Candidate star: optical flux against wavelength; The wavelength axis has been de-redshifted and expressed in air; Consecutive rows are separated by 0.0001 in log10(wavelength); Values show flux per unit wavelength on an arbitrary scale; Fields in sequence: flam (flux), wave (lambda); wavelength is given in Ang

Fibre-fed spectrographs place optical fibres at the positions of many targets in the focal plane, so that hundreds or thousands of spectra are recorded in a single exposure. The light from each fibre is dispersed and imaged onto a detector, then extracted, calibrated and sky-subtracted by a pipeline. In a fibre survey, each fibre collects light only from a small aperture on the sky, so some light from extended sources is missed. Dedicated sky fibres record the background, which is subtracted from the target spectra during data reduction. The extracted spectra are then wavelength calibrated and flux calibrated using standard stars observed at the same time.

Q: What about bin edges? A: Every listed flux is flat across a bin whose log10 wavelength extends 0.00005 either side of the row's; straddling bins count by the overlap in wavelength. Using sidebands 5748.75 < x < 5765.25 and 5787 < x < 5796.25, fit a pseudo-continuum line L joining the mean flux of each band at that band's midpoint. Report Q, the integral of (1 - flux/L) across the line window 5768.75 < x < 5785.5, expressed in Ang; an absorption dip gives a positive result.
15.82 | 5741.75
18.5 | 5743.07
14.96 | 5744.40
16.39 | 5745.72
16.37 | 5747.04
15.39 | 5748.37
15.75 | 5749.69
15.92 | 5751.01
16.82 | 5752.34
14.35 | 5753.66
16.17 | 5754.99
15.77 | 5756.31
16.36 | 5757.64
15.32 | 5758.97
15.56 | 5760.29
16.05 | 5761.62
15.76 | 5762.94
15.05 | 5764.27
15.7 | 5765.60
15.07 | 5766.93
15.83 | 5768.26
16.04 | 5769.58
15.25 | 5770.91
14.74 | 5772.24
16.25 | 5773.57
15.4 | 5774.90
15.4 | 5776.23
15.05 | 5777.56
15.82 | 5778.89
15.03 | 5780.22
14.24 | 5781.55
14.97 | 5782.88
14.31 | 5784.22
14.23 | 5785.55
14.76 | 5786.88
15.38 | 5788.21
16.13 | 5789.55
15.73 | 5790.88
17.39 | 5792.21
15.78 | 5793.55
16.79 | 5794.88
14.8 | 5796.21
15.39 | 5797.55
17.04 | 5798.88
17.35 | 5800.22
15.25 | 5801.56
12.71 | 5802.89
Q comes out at 0.76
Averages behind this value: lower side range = 15.7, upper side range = 16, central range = 15.2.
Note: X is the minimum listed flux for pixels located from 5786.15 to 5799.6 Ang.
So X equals 14.76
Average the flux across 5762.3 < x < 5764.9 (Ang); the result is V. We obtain 15.4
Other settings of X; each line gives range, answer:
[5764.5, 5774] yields 14.74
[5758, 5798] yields 14.23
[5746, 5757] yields 14.35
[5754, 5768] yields 15.05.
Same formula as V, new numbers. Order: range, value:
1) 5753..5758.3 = 15.7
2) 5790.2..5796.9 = 16.1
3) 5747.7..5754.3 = 15.7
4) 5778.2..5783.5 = 15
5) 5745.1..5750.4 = 16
